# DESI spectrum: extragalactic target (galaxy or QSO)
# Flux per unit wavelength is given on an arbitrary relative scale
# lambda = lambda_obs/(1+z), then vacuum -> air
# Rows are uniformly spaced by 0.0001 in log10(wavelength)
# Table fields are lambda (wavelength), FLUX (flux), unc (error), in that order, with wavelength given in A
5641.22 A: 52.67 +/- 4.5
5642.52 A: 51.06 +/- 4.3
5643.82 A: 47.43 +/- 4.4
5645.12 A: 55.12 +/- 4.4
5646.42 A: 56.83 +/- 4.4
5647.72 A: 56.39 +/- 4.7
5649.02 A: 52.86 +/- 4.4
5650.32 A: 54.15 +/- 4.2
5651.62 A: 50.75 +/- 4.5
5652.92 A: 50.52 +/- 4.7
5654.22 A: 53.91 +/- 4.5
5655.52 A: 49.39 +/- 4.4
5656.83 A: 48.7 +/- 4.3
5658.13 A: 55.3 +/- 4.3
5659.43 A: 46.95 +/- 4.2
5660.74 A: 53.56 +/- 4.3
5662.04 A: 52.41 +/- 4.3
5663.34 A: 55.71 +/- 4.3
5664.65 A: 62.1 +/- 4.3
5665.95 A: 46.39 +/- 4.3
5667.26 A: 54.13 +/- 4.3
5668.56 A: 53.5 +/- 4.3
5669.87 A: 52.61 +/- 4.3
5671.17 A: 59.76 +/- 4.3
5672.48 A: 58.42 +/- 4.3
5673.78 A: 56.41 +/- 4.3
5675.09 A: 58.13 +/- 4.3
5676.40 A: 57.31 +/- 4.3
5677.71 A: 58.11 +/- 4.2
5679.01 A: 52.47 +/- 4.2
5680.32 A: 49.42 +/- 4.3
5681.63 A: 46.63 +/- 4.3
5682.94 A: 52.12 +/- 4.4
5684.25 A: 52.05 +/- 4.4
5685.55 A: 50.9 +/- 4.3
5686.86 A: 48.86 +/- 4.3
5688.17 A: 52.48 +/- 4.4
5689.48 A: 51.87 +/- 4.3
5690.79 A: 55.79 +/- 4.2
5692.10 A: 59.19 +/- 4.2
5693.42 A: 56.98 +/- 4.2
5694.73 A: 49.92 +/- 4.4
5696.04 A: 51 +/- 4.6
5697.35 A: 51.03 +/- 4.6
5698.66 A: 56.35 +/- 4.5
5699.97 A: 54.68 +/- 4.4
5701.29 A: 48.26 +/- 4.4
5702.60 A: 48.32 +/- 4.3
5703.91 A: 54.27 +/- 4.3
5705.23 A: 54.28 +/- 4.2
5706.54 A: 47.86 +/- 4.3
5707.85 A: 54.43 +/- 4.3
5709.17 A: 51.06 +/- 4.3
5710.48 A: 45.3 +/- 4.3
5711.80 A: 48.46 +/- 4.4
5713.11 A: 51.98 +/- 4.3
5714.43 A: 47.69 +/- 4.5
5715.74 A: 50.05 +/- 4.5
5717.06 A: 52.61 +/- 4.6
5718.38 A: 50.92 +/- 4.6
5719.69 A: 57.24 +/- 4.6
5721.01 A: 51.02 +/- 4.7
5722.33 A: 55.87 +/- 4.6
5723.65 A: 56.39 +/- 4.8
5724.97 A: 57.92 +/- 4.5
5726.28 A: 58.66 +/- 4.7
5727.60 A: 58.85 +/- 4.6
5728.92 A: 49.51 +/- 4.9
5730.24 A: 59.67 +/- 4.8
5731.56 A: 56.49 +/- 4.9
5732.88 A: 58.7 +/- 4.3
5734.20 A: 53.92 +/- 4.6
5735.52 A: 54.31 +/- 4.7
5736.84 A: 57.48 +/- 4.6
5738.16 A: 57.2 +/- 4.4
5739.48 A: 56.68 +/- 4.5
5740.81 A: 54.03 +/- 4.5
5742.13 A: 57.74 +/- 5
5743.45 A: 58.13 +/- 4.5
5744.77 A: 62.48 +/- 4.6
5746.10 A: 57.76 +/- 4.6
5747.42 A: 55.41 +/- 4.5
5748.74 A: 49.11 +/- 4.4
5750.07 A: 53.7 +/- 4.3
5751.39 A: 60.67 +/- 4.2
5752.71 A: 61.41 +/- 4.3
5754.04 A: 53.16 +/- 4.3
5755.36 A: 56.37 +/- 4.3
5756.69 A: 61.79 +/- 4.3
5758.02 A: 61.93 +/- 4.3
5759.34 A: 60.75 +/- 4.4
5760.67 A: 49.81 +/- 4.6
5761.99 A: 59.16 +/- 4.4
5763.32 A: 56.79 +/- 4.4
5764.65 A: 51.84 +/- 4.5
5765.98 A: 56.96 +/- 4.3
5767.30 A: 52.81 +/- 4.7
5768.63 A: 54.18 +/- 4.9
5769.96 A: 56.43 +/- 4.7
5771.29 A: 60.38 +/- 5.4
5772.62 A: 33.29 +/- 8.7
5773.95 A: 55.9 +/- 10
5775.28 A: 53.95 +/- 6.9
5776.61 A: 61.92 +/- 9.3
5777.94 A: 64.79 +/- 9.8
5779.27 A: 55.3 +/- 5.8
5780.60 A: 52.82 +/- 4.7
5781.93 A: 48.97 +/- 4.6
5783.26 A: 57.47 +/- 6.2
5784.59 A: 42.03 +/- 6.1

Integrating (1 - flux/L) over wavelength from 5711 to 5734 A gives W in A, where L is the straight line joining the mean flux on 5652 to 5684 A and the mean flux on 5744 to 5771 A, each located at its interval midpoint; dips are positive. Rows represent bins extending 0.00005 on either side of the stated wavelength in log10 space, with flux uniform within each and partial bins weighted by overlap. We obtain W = 0.5 A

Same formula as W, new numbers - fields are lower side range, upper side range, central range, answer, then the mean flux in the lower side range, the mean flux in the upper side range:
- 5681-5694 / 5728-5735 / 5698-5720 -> 1.2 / 52.7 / 55.7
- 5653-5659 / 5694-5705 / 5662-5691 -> -1.2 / 51.5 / 51.9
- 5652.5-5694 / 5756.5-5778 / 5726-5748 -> -0.8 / 53.5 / 55.7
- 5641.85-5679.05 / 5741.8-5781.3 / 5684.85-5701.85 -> 0.5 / 53.8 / 56.2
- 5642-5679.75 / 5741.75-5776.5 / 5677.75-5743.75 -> 1.8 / 53.8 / 55.9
